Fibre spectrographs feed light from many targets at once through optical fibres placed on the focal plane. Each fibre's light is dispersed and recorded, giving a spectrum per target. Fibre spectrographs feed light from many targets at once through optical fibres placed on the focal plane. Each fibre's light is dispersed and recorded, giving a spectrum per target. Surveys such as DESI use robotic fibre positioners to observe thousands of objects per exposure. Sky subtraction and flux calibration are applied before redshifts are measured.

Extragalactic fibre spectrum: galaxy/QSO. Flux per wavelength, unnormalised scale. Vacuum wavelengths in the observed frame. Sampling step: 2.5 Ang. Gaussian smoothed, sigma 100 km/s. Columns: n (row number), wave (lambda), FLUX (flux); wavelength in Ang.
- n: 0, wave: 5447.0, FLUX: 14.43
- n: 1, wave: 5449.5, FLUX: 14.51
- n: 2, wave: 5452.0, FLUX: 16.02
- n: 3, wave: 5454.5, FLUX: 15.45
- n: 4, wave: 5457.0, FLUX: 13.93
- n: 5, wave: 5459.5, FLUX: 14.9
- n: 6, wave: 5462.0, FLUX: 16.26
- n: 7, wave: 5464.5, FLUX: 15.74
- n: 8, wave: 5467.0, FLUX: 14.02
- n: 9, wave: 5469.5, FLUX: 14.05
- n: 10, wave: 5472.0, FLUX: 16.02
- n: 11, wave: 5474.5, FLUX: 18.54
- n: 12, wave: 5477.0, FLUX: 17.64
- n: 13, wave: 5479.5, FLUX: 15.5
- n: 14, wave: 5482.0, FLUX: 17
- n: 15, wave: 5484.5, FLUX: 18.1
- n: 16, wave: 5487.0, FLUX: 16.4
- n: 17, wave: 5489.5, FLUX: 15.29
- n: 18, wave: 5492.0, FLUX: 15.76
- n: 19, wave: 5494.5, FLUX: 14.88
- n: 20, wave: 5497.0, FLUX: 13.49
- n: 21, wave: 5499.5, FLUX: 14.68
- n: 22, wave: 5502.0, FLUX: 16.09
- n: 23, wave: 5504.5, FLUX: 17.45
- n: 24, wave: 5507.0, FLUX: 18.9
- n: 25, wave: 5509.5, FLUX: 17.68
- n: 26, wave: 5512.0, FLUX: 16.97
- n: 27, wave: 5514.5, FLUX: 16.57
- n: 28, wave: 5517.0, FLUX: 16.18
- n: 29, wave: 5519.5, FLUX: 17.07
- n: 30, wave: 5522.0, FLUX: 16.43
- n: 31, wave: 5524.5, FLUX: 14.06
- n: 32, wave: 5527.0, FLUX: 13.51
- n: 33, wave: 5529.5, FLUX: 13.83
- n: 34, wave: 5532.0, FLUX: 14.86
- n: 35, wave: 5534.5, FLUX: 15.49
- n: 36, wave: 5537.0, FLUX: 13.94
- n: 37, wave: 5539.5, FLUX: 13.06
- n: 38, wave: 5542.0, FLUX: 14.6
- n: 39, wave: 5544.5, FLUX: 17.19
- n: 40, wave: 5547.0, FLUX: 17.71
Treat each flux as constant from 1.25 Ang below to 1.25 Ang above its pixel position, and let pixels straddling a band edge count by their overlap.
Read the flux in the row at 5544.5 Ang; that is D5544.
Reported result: 17.19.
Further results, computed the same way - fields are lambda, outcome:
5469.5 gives 14.05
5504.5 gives 17.45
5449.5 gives 14.51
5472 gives 16.02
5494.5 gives 14.88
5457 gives 13.93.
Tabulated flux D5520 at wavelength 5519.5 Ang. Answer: 17.07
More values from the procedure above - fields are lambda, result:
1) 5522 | 16.43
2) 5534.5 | 15.49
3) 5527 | 13.51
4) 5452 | 16.02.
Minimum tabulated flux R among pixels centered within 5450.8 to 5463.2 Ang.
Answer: 13.93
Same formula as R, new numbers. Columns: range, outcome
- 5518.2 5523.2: 16.43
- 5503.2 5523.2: 16.18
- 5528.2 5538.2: 13.83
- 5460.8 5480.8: 14.02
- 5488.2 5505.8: 13.49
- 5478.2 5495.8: 14.88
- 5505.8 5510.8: 17.68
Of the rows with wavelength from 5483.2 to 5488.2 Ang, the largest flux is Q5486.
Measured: 18.1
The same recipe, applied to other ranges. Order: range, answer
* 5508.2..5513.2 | 17.68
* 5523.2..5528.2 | 14.06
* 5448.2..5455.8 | 16.02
